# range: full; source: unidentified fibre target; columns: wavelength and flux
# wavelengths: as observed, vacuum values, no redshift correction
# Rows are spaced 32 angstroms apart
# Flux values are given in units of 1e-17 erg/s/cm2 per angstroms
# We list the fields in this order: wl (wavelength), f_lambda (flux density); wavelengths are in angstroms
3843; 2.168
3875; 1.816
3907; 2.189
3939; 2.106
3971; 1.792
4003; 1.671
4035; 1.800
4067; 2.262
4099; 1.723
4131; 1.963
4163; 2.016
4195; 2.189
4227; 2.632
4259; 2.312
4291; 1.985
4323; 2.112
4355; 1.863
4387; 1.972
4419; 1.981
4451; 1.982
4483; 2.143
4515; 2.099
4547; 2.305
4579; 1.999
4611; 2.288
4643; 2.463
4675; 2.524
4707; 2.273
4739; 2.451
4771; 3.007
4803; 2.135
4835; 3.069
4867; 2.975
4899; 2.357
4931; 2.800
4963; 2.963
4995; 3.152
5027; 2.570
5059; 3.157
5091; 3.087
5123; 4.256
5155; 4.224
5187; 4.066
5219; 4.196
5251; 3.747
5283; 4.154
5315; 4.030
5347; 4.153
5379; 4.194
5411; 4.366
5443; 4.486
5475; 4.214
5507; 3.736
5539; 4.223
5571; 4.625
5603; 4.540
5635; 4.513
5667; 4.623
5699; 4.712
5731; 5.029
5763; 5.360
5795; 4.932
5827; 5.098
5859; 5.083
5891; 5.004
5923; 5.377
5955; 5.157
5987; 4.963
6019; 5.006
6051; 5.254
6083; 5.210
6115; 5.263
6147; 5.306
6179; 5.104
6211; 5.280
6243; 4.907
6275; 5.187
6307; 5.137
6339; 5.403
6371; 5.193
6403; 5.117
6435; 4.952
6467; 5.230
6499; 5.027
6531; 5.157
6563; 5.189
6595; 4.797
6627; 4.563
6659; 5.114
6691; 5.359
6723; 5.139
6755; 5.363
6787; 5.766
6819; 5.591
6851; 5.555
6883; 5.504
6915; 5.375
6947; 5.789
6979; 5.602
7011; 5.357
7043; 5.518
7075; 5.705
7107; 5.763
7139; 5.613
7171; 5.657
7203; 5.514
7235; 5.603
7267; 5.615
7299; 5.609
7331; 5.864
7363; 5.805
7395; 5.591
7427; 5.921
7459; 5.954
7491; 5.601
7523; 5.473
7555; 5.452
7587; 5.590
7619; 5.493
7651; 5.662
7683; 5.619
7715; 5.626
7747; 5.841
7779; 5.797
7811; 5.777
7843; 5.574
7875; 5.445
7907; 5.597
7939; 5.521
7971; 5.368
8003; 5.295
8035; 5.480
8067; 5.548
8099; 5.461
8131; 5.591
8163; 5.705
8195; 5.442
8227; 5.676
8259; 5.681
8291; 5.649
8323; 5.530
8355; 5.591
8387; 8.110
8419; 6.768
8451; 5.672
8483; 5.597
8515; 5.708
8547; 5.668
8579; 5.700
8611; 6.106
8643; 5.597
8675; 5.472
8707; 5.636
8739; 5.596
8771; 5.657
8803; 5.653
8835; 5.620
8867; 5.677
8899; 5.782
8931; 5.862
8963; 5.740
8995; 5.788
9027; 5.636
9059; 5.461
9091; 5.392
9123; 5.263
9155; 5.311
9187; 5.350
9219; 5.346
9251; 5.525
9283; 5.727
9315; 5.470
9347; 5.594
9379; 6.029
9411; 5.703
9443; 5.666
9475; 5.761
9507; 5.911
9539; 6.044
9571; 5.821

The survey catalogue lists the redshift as 0.28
